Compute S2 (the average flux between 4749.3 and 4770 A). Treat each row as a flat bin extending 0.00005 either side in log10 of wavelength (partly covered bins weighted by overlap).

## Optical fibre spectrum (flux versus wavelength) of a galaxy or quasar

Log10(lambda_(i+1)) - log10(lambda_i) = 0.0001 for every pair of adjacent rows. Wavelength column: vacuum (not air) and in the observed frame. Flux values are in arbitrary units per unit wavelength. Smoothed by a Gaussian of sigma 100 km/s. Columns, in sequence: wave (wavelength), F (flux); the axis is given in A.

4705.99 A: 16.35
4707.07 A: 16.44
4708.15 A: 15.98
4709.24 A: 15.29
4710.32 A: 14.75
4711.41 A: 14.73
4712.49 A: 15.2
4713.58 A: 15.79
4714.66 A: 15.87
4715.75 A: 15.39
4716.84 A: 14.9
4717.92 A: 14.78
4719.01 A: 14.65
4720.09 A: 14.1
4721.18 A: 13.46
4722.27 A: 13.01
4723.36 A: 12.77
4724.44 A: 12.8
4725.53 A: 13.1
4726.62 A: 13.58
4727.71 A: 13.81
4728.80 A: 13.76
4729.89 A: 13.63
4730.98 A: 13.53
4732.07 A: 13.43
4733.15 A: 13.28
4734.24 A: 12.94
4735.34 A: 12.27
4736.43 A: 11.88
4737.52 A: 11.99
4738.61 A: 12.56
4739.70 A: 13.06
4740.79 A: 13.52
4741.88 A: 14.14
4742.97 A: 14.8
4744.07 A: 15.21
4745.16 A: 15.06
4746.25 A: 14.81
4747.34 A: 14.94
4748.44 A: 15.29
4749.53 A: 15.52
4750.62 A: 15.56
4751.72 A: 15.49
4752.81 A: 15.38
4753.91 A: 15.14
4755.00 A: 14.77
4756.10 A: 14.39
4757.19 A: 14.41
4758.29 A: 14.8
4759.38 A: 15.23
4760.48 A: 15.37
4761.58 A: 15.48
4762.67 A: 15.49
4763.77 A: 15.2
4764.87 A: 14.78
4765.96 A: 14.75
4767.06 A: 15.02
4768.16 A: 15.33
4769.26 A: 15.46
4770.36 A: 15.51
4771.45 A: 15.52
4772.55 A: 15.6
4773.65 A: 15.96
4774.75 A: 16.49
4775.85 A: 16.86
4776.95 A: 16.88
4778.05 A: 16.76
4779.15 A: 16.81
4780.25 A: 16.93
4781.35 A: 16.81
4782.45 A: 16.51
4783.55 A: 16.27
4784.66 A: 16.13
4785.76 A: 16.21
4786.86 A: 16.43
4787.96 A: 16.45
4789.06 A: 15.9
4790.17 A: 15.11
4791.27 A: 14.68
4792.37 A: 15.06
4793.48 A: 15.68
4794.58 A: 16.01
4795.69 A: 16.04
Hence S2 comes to 15.1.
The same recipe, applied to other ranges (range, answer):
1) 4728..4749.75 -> 13.8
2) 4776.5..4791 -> 16.4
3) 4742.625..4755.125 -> 15.2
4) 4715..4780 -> 14.6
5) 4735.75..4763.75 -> 14.6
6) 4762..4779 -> 15.7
